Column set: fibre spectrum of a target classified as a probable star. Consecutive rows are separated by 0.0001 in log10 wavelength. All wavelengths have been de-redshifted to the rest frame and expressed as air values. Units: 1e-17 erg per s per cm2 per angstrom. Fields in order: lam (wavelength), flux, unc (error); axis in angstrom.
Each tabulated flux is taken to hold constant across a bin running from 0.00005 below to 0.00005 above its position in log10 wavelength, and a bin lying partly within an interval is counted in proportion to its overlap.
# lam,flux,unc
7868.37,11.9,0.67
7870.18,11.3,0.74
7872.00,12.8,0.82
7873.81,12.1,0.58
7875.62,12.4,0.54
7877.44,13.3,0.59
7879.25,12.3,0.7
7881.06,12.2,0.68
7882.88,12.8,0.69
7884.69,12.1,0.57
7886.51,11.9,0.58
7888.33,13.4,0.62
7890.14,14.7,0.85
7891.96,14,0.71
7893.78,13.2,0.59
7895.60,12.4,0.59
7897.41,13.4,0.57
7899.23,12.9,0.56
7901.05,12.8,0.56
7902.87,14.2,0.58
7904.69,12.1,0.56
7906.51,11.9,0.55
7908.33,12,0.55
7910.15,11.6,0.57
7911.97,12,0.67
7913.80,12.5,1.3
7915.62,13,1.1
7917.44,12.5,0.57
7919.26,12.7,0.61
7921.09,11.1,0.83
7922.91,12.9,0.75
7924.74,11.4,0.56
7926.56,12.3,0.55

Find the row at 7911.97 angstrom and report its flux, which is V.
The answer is 12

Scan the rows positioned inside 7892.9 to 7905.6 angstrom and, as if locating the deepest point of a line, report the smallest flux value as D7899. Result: 12.1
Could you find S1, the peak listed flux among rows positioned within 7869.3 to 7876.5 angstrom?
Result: 12.8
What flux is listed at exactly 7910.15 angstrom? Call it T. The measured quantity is 11.6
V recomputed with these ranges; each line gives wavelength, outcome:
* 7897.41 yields 13.4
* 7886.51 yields 11.9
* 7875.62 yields 12.4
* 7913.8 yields 12.5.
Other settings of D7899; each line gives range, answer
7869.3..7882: 11.3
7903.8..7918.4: 11.6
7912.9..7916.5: 12.5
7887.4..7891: 13.4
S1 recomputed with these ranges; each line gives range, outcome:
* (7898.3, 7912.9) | 14.2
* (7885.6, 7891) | 14.7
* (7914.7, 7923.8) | 13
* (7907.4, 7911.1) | 12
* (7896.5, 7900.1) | 13.4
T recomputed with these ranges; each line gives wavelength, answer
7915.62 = 13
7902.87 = 14.2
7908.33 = 12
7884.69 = 12.1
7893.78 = 13.2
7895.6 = 12.4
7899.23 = 12.9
